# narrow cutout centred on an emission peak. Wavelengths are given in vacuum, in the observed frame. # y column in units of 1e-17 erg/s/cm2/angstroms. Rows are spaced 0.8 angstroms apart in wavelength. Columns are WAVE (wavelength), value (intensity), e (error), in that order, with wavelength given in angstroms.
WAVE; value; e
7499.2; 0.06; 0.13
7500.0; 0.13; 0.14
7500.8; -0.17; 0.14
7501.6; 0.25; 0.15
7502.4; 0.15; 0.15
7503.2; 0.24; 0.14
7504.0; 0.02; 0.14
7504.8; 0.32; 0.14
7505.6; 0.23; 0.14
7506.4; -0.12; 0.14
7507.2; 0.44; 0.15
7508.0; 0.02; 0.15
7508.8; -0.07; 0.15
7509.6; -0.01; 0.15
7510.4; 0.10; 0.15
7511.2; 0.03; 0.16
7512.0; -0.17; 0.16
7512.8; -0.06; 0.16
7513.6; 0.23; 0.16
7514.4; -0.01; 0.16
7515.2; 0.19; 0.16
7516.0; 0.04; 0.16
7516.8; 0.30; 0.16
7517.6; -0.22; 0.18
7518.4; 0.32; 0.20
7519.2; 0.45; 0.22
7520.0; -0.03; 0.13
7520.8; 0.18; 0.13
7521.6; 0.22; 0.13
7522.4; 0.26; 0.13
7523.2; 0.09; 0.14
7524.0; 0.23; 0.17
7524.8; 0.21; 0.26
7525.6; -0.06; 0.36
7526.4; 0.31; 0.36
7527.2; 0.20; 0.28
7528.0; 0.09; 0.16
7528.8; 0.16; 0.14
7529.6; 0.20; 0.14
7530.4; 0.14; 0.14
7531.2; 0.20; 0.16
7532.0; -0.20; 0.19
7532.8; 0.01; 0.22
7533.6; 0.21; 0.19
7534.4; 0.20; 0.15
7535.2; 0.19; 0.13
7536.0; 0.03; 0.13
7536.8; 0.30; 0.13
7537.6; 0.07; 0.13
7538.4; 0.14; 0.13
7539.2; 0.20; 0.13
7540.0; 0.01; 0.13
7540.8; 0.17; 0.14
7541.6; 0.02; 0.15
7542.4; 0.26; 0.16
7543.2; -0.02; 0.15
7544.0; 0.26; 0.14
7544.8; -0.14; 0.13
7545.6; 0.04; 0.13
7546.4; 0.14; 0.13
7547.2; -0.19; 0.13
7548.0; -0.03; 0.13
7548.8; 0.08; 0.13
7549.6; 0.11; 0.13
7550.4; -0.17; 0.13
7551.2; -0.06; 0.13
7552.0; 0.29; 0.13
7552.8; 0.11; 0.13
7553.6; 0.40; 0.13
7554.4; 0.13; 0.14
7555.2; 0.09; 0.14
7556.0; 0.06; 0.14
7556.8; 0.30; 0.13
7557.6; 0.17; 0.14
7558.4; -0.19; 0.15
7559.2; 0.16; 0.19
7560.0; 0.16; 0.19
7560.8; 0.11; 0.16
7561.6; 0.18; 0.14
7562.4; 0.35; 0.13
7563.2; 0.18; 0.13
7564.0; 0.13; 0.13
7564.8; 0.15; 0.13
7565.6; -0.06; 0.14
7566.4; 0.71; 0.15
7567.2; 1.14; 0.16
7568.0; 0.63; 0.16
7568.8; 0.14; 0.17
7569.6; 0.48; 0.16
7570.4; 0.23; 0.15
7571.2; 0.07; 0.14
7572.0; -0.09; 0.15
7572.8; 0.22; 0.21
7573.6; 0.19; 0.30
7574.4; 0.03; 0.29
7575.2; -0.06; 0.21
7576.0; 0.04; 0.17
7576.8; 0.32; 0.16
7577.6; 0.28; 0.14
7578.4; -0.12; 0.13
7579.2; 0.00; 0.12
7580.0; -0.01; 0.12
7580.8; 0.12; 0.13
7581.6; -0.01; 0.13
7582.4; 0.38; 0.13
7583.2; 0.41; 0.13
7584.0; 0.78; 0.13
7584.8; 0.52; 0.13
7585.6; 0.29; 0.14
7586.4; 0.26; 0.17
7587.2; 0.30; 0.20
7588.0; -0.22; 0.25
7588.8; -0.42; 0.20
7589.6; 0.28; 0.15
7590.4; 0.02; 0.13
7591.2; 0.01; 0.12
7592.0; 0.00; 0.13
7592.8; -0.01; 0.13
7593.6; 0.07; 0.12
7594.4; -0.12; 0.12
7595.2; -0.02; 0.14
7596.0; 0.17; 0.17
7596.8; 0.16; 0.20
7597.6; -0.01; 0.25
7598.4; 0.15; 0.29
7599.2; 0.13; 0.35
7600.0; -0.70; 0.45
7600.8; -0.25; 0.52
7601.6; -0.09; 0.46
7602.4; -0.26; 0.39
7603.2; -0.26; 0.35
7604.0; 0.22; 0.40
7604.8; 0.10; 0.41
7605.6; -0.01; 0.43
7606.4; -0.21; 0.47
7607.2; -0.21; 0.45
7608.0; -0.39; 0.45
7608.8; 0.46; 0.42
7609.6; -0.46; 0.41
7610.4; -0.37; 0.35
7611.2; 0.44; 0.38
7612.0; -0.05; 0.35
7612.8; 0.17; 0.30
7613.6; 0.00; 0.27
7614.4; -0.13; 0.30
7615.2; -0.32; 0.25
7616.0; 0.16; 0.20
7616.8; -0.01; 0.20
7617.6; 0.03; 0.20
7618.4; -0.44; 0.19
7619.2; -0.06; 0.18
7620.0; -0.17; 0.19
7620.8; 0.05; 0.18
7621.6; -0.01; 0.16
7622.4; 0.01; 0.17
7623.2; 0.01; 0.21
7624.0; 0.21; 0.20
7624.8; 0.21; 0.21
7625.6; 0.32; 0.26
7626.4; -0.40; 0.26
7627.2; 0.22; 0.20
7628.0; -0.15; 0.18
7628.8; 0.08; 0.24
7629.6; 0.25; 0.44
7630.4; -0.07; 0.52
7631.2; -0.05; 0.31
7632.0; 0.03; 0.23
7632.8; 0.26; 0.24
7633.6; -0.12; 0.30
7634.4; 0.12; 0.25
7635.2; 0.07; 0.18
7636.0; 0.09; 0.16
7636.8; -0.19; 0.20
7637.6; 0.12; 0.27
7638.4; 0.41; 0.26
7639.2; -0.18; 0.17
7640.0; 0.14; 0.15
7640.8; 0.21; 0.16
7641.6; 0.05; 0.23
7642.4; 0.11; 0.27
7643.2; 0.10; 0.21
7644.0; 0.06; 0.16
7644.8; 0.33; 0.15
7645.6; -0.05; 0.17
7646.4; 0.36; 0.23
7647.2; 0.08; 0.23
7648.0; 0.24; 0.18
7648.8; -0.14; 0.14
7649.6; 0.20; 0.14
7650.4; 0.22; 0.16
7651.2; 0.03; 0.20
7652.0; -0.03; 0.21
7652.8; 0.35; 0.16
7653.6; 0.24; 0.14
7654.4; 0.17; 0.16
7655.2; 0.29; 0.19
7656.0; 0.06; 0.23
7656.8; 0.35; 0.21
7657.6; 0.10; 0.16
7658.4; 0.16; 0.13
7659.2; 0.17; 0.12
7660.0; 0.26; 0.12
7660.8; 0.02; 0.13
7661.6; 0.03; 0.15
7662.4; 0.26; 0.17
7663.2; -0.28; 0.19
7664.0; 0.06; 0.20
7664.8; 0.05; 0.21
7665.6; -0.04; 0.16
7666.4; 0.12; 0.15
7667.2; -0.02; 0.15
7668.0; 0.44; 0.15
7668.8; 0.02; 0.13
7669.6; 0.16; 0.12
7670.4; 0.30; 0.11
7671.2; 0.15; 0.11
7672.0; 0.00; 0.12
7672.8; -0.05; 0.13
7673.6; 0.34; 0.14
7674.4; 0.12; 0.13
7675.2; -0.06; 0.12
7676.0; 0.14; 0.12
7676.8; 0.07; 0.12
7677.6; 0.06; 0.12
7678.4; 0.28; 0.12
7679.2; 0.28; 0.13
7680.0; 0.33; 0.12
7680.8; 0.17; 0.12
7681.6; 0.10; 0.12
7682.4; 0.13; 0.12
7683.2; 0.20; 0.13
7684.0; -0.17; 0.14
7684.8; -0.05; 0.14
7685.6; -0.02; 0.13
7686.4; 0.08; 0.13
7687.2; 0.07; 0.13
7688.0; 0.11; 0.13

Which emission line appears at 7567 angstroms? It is [S II] 6716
